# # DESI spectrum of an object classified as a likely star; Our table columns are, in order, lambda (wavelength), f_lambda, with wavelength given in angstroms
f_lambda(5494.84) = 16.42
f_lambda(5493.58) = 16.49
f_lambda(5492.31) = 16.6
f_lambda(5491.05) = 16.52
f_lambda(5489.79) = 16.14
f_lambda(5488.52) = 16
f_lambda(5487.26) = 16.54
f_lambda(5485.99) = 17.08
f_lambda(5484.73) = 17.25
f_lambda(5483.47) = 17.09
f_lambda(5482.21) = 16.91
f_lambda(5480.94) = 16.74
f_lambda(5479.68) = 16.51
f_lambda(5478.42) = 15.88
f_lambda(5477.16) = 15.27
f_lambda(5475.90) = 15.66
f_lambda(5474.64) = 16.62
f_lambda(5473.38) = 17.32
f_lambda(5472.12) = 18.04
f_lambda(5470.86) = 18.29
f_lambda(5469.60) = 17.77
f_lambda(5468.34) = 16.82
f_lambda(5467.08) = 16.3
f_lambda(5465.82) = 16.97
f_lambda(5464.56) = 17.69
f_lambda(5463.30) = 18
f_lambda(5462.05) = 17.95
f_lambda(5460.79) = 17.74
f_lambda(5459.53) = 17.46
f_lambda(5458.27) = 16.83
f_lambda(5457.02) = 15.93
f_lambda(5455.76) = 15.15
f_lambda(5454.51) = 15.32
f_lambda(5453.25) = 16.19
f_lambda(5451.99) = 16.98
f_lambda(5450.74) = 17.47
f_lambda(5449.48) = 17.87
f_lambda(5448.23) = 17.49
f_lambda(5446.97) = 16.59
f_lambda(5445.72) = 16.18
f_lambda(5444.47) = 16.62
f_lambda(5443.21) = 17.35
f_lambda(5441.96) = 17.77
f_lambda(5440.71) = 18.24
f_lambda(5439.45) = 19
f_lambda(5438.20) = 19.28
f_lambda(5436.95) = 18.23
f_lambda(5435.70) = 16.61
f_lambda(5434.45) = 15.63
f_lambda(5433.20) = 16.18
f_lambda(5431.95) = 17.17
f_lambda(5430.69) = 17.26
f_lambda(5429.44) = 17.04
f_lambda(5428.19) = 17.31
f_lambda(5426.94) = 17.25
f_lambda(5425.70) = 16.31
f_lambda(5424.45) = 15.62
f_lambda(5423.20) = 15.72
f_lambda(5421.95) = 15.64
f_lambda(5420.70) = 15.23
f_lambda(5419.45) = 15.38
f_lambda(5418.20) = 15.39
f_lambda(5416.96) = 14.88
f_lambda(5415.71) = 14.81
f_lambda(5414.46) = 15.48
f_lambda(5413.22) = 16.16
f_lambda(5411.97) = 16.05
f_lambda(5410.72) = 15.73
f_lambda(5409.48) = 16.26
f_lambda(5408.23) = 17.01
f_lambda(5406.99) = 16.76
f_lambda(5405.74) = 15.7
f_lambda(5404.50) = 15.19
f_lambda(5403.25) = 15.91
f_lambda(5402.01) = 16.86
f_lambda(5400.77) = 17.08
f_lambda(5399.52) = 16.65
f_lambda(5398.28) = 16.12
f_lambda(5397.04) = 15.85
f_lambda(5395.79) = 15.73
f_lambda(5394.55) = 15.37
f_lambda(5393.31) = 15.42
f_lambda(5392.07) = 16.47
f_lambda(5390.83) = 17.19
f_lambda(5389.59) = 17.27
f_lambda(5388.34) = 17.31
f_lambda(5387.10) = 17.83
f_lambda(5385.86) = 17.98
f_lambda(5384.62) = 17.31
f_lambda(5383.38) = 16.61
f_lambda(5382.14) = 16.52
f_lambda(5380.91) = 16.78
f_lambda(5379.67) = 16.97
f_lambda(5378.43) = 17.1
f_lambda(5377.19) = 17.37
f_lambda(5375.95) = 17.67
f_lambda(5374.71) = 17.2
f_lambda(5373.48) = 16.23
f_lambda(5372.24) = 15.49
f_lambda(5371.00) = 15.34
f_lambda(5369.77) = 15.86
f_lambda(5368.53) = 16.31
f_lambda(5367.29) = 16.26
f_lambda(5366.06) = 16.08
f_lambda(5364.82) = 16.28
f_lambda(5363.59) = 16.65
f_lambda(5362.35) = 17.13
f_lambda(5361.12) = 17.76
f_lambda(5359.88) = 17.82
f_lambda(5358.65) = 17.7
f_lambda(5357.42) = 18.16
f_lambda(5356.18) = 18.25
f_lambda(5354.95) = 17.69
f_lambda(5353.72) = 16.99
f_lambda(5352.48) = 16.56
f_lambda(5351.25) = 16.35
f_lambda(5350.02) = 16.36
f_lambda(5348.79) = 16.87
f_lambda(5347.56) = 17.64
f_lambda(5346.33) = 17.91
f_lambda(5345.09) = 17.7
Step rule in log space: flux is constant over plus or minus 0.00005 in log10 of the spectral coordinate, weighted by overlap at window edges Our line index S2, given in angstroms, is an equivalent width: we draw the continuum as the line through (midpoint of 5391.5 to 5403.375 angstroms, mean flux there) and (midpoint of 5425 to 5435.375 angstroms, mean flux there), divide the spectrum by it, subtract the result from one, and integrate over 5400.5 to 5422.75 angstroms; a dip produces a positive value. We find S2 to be 0.78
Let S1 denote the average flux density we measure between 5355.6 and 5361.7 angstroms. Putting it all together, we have 17.9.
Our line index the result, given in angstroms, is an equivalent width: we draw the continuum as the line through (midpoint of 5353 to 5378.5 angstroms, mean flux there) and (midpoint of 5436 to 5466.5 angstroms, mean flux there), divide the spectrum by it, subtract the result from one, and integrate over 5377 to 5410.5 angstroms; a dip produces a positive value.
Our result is 0.8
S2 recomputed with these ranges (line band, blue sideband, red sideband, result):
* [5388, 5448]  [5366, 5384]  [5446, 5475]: 1.2 angstroms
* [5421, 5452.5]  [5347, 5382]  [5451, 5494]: -0.5 angstroms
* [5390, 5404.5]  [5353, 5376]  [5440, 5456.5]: 0.6 angstroms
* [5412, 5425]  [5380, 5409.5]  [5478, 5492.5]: 0.9 angstroms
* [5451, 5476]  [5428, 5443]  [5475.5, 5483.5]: -0.4 angstroms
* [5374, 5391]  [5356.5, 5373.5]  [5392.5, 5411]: -0.8 angstroms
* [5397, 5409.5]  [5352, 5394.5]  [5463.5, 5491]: 0.4 angstroms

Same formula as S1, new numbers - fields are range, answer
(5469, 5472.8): 18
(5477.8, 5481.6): 16.4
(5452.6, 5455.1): 15.7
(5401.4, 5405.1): 16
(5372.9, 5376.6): 17.1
